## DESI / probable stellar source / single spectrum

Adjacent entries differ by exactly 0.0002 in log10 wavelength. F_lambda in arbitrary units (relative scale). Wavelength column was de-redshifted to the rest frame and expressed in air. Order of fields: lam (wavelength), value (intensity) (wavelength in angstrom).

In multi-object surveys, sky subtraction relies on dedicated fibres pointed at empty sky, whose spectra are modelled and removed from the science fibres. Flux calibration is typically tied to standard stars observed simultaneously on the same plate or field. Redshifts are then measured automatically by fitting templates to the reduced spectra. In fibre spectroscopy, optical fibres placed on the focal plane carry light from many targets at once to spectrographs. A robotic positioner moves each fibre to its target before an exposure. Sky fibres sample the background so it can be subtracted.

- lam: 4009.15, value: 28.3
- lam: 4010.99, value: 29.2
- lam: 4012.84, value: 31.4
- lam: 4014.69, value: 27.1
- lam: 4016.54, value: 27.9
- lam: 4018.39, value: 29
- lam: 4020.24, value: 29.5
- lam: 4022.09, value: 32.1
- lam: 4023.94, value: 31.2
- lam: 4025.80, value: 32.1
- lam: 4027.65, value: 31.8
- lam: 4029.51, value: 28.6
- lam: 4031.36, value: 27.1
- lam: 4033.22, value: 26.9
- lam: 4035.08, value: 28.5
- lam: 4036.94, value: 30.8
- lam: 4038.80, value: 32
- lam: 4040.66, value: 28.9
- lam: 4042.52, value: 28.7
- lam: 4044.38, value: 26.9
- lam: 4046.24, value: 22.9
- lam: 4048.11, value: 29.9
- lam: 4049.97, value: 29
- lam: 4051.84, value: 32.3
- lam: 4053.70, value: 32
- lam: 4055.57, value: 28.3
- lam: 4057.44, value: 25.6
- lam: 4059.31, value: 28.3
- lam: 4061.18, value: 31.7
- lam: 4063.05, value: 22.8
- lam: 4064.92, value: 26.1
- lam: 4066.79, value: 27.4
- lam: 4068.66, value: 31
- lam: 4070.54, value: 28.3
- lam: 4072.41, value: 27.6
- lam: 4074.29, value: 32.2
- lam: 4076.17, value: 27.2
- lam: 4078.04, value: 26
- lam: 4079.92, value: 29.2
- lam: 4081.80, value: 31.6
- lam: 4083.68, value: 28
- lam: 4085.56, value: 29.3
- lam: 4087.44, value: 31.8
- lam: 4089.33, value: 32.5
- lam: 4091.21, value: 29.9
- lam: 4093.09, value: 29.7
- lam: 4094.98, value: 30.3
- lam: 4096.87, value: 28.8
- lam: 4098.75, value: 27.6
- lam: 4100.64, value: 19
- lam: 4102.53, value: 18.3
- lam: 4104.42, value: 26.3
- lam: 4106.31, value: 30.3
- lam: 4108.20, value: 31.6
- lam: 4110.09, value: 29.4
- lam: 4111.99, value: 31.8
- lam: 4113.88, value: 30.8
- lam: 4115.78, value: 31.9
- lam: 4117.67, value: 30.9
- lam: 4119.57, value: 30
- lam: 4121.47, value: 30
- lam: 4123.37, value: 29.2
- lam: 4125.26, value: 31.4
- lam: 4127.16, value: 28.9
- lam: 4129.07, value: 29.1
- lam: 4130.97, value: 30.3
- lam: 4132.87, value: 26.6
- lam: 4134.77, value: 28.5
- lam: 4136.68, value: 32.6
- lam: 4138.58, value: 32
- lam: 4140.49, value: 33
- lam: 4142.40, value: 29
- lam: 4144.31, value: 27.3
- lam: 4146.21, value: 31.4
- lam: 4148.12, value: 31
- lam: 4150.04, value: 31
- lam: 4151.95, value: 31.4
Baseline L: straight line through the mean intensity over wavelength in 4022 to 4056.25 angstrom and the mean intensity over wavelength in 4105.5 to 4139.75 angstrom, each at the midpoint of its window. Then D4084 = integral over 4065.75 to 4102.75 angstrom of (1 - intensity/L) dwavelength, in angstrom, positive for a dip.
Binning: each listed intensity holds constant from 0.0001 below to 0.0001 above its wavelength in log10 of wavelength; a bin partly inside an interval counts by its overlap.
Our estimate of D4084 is 1.8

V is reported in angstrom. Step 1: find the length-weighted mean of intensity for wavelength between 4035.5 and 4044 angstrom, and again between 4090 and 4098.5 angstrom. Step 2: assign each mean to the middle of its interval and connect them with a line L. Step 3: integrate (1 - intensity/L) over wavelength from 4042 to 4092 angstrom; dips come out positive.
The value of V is 1.6 angstrom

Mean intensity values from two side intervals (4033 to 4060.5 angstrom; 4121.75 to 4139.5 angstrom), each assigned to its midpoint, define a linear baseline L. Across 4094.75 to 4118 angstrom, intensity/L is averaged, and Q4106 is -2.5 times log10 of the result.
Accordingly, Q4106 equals 0.05 mag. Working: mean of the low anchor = 28.8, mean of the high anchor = 29.9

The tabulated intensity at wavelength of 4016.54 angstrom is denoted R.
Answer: 27.9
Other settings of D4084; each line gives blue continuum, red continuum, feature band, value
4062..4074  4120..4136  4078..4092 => -1.0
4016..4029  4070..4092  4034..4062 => 1.0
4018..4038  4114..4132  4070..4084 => 0.6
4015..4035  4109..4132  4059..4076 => 0.9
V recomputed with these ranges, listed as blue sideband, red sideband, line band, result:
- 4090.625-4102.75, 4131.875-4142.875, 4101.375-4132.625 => -0.9 angstrom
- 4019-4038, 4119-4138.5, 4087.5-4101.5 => 0.6 angstrom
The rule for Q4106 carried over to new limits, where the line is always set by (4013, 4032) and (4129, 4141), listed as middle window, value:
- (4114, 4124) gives -0.01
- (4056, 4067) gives 0.11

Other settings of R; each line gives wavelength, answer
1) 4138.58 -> 32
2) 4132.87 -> 26.6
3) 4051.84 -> 32.3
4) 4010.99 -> 29.2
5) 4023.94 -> 31.2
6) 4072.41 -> 27.6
